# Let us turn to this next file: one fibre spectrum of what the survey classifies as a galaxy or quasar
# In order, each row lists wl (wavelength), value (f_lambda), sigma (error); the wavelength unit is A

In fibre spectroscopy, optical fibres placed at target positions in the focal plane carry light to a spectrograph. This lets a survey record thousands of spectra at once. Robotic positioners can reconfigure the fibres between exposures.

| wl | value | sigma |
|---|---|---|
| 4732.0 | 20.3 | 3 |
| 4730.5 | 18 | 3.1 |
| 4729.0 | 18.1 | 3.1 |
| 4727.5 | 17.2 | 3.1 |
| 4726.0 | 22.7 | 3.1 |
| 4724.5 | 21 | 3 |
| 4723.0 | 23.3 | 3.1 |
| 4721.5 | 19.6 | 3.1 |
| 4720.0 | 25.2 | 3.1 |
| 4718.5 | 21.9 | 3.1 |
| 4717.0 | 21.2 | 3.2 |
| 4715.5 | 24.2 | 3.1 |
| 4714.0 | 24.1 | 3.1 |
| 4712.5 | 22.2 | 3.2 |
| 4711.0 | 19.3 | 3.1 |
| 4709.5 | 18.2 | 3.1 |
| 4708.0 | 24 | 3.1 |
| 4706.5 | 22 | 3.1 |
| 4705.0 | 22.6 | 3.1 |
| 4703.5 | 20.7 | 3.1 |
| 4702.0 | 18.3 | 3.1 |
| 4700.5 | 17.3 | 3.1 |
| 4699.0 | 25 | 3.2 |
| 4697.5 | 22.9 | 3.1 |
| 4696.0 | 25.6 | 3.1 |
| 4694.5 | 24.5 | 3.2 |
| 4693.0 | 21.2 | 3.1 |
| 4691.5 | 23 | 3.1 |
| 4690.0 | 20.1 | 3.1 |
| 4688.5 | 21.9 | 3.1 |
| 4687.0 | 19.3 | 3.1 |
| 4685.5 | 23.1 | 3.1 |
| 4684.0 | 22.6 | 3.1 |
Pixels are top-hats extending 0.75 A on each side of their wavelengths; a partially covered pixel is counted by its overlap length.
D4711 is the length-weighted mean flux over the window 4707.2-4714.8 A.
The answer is 21.6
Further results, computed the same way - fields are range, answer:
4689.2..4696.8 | 22.9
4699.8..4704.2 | 18.8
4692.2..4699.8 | 23.8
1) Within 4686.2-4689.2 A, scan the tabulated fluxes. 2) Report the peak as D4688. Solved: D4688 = 21.9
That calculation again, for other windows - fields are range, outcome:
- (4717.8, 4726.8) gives 25.2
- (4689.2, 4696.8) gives 25.6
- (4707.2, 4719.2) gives 24.2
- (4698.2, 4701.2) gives 25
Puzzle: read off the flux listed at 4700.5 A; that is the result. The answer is 17.3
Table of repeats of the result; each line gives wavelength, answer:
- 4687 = 19.3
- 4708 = 24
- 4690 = 20.1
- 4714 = 24.1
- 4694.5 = 24.5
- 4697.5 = 22.9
